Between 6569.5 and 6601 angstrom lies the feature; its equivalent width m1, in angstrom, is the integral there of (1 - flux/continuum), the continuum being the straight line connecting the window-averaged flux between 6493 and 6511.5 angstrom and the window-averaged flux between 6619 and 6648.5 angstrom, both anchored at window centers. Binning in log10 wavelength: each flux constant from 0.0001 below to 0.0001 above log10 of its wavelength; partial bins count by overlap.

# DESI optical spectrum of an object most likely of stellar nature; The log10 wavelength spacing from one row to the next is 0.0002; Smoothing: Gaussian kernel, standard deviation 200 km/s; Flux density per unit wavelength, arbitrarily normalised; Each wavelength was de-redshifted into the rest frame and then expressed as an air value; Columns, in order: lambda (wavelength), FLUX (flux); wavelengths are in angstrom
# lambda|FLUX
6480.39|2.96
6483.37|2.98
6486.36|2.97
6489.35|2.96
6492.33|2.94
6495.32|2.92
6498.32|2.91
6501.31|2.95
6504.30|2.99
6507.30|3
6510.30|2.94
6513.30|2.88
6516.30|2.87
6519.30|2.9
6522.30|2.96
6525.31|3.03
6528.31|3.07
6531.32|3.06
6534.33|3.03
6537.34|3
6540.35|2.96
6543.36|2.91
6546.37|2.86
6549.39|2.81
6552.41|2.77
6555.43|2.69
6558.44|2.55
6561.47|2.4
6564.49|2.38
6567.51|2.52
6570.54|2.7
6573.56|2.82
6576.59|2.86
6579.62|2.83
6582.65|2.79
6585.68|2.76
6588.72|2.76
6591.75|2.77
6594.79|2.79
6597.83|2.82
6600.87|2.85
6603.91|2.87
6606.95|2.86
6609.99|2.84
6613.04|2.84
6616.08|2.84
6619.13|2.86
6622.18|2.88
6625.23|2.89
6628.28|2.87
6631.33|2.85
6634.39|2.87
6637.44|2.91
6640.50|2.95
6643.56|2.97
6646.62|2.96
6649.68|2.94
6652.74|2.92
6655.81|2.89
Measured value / 1.4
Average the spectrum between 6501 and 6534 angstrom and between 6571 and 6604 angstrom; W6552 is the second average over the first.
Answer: 0.94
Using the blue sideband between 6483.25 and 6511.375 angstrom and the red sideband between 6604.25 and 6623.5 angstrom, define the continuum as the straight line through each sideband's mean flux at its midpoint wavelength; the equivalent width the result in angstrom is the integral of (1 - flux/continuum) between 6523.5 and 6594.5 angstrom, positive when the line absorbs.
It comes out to 2.6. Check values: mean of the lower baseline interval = 2.95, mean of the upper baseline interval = 2.85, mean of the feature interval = 2.8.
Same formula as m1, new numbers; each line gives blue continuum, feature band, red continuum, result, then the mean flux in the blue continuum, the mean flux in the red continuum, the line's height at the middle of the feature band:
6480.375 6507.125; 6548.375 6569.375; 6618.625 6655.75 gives 2.5 angstrom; 2.96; 2.91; 2.93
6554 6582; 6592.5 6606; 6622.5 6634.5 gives -0.3 angstrom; 2.64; 2.87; 2.76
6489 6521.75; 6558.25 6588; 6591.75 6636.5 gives 2.2 angstrom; 2.93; 2.85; 2.88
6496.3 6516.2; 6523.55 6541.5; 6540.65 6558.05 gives -1.1 angstrom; 2.94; 2.8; 2.86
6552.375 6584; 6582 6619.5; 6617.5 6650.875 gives -0.5 angstrom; 2.66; 2.9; 2.78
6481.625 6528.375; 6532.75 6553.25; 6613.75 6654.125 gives 0.2 angstrom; 2.95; 2.9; 2.94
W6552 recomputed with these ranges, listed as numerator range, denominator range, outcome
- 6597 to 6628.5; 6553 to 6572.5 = 1.12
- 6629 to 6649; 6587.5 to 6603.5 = 1.04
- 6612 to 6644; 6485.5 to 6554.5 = 0.98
